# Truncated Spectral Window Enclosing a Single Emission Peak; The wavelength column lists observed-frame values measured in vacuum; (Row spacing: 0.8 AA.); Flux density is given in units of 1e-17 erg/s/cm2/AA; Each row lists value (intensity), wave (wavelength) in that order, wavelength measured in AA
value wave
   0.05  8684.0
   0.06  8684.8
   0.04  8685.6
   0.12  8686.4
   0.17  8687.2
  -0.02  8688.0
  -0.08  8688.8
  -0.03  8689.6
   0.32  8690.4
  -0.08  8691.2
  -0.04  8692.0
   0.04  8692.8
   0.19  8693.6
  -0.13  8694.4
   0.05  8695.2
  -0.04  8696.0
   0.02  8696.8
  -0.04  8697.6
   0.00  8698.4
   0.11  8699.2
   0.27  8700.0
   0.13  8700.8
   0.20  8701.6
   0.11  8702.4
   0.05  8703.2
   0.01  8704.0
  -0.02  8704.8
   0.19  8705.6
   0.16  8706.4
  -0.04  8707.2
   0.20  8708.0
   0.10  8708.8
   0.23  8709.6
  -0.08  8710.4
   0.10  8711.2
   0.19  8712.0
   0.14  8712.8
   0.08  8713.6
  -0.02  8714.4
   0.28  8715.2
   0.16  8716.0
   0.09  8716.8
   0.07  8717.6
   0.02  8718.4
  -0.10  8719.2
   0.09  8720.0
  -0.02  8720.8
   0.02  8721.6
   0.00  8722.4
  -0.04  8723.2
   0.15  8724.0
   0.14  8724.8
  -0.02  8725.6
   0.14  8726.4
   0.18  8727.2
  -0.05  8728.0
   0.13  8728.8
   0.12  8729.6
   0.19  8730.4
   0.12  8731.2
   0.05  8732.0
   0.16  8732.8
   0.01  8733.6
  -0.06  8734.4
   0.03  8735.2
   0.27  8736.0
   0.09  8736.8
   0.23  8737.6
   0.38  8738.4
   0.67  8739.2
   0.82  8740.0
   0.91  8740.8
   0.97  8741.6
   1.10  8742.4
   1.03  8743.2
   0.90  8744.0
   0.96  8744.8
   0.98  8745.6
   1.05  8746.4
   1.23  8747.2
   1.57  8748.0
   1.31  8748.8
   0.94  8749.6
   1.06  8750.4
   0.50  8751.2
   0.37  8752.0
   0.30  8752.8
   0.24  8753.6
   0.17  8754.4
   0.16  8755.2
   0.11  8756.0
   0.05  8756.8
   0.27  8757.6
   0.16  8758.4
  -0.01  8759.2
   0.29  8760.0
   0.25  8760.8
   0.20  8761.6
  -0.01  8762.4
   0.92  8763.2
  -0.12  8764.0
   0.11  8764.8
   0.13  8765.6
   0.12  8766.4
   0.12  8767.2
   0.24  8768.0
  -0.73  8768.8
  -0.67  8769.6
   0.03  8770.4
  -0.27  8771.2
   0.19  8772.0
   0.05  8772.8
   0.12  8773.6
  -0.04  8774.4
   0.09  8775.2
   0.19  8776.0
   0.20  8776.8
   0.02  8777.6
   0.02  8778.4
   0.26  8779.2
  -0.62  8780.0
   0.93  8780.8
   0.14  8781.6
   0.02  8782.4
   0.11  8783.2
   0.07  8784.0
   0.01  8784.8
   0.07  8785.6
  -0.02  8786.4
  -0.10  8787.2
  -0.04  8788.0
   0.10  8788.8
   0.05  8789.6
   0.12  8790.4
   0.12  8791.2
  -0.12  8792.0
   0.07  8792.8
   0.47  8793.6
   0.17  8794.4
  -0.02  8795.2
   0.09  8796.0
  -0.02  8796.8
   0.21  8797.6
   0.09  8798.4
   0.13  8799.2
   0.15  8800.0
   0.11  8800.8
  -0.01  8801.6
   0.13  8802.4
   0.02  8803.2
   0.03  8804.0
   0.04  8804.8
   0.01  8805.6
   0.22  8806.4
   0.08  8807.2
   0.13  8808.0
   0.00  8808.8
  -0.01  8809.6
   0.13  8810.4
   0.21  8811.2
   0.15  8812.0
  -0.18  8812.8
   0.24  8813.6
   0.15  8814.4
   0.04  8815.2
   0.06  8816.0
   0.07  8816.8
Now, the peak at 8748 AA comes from [O II] 3727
